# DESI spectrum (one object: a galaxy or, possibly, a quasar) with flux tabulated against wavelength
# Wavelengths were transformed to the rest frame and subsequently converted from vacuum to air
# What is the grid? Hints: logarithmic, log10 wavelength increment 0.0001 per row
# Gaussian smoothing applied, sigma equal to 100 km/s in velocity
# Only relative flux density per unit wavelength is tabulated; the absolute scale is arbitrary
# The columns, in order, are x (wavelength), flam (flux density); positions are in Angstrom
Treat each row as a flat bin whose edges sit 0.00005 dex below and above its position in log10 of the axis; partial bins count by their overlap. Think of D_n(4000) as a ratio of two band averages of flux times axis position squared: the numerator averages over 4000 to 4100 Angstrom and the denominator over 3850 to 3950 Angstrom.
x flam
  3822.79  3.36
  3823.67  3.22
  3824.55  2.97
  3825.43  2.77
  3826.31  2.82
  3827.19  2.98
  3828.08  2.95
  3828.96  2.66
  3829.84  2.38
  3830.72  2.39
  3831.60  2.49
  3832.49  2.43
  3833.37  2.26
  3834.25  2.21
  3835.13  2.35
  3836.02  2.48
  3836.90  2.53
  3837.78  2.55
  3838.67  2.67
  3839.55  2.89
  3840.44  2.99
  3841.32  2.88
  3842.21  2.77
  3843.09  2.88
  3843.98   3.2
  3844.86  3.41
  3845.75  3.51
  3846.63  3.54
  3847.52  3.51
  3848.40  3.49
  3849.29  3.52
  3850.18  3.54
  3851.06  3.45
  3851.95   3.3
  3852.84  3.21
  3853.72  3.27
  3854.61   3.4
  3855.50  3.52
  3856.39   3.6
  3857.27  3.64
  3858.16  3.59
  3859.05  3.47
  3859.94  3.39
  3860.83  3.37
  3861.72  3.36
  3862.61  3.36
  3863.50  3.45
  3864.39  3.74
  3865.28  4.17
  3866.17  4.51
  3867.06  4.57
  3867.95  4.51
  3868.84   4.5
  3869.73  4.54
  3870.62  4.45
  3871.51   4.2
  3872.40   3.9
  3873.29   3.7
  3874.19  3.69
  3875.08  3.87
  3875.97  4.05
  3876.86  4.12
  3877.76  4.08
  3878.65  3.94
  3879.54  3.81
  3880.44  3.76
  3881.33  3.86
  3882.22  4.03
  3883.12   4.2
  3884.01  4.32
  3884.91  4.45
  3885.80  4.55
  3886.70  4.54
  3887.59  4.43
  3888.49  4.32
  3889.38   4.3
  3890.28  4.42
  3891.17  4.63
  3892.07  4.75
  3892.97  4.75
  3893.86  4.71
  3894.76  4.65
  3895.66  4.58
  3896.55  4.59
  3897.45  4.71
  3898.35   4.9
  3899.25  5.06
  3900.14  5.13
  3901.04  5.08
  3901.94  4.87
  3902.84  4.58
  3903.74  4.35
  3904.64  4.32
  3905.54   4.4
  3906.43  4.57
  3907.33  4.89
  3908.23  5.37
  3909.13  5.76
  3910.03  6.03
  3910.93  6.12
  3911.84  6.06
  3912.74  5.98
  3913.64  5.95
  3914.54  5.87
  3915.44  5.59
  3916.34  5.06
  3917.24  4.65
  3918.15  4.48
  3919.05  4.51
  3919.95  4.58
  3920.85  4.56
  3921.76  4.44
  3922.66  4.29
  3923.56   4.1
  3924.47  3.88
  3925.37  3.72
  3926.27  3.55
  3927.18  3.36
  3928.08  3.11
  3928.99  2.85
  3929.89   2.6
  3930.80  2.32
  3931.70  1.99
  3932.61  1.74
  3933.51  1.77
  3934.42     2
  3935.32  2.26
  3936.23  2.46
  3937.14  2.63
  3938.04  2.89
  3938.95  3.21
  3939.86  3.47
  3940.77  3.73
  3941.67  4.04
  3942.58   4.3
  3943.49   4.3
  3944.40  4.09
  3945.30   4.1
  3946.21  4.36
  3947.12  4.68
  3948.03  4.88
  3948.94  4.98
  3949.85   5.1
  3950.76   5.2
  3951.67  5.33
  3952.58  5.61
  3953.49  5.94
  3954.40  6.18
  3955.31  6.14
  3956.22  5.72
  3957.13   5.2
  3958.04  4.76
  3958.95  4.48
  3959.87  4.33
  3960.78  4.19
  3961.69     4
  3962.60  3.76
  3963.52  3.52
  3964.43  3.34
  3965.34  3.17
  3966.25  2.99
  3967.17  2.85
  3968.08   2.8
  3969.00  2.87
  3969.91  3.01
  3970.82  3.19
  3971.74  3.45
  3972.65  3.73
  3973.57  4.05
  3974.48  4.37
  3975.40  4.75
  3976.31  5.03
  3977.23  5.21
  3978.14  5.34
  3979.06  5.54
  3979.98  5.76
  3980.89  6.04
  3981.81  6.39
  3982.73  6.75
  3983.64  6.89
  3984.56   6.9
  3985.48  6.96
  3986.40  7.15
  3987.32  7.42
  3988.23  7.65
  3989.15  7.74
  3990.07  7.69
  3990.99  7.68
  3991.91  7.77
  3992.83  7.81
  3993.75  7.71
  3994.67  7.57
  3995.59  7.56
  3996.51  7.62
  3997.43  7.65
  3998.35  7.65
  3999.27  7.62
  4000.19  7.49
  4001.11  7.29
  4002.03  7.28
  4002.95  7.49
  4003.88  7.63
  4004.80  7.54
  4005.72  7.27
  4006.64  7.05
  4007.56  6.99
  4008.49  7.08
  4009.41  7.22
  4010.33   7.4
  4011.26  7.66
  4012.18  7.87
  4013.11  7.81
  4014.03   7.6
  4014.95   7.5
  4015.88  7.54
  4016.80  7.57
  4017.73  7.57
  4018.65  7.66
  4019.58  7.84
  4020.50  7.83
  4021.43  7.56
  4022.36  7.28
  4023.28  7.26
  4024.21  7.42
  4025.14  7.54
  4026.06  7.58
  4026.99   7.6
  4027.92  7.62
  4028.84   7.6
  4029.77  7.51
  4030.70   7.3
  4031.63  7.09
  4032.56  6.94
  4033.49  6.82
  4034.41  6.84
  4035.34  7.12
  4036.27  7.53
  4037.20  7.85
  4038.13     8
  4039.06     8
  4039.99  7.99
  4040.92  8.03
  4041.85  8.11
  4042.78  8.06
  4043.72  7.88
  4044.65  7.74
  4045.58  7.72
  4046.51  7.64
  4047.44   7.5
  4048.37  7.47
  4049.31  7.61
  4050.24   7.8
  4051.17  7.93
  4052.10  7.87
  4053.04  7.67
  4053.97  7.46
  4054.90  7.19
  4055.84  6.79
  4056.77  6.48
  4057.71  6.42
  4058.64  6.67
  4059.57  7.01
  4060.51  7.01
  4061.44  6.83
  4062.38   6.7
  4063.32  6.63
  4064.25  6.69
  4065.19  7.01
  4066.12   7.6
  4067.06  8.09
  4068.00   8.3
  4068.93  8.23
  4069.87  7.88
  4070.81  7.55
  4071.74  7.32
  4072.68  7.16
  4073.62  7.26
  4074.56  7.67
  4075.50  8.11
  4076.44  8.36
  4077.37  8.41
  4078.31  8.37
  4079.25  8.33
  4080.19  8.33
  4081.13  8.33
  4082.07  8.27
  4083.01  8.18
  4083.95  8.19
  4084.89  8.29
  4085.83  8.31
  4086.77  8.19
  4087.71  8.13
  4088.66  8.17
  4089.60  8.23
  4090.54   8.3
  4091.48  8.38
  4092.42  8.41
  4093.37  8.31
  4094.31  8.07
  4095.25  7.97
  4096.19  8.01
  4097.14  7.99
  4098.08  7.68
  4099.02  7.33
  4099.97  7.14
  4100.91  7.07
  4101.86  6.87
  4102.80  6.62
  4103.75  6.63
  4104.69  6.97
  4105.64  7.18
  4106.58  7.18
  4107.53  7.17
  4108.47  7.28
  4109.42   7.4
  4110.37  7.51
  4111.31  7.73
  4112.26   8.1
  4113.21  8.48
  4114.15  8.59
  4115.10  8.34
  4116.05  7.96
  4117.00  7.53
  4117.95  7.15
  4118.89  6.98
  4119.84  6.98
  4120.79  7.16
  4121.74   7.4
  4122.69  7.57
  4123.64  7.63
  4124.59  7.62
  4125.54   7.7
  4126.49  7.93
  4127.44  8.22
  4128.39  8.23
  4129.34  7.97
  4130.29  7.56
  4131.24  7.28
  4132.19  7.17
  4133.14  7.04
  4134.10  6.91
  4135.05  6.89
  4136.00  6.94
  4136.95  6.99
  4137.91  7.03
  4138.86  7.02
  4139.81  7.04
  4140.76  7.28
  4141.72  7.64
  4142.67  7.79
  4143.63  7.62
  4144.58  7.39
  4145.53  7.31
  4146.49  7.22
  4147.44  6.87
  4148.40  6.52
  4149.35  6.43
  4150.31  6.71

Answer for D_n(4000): 2.00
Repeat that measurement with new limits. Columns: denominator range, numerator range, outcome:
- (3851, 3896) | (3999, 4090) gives 2.06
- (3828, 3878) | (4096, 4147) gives 2.51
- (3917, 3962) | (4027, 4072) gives 1.95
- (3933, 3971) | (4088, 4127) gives 2.06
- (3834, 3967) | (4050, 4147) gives 2.06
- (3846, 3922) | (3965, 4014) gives 1.53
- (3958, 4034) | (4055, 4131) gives 1.25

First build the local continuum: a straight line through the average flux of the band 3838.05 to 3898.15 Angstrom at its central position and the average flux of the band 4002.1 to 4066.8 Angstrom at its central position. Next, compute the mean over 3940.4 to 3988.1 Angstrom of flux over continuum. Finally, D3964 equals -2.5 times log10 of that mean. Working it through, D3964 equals 0.23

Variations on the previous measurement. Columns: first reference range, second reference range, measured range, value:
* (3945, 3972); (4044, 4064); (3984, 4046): -0.243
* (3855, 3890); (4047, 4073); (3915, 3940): 0.396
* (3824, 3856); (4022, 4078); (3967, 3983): 0.289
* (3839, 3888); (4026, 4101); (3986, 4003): -0.198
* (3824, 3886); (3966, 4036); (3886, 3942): 0.108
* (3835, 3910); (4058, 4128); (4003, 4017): -0.184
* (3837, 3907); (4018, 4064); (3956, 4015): 0.058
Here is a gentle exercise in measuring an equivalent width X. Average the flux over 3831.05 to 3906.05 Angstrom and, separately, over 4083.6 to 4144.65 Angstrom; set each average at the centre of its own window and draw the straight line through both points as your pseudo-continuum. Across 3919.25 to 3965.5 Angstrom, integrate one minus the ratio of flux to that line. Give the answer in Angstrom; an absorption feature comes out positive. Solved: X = 9.48 Angstrom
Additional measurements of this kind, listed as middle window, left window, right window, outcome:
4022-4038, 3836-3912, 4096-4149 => -3.1 Angstrom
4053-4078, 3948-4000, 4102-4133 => -2.0 Angstrom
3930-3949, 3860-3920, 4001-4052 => 7.9 Angstrom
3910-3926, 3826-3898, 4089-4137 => -1.6 Angstrom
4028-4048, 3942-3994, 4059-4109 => -2.7 Angstrom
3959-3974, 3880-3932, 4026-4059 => 6.0 Angstrom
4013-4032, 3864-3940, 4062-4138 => -3.7 Angstrom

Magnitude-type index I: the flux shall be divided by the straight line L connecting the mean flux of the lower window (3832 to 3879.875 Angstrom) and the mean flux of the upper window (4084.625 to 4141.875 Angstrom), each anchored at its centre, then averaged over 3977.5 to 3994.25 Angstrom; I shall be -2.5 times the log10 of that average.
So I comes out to -0.24 mag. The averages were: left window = 3.47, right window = 7.58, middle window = 6.94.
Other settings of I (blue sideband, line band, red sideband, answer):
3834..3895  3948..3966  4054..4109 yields 0.13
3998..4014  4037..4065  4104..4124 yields 0.01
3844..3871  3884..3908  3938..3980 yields -0.18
